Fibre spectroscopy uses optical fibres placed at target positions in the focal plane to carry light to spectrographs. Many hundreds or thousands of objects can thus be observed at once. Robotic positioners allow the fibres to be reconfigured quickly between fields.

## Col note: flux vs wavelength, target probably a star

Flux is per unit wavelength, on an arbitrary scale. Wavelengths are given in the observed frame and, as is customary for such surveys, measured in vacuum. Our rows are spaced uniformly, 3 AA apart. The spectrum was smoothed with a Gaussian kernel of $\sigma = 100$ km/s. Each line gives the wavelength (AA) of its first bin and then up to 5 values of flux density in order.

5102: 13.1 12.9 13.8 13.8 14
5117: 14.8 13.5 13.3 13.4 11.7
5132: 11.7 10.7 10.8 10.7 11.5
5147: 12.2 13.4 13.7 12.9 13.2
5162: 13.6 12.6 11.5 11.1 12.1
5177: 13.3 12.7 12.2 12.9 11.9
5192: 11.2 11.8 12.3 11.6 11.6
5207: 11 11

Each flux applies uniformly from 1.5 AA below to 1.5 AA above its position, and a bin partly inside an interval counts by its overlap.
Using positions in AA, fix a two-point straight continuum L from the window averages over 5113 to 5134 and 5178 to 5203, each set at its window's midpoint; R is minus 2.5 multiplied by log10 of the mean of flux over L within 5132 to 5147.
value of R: 0.158 mag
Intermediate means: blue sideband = 13.1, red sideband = 12.1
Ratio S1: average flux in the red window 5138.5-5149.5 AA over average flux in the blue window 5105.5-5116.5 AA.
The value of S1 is 0.8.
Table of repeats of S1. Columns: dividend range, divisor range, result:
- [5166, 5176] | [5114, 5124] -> 0.84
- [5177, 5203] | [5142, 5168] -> 0.95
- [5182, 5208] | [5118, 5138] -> 0.96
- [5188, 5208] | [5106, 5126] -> 0.84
